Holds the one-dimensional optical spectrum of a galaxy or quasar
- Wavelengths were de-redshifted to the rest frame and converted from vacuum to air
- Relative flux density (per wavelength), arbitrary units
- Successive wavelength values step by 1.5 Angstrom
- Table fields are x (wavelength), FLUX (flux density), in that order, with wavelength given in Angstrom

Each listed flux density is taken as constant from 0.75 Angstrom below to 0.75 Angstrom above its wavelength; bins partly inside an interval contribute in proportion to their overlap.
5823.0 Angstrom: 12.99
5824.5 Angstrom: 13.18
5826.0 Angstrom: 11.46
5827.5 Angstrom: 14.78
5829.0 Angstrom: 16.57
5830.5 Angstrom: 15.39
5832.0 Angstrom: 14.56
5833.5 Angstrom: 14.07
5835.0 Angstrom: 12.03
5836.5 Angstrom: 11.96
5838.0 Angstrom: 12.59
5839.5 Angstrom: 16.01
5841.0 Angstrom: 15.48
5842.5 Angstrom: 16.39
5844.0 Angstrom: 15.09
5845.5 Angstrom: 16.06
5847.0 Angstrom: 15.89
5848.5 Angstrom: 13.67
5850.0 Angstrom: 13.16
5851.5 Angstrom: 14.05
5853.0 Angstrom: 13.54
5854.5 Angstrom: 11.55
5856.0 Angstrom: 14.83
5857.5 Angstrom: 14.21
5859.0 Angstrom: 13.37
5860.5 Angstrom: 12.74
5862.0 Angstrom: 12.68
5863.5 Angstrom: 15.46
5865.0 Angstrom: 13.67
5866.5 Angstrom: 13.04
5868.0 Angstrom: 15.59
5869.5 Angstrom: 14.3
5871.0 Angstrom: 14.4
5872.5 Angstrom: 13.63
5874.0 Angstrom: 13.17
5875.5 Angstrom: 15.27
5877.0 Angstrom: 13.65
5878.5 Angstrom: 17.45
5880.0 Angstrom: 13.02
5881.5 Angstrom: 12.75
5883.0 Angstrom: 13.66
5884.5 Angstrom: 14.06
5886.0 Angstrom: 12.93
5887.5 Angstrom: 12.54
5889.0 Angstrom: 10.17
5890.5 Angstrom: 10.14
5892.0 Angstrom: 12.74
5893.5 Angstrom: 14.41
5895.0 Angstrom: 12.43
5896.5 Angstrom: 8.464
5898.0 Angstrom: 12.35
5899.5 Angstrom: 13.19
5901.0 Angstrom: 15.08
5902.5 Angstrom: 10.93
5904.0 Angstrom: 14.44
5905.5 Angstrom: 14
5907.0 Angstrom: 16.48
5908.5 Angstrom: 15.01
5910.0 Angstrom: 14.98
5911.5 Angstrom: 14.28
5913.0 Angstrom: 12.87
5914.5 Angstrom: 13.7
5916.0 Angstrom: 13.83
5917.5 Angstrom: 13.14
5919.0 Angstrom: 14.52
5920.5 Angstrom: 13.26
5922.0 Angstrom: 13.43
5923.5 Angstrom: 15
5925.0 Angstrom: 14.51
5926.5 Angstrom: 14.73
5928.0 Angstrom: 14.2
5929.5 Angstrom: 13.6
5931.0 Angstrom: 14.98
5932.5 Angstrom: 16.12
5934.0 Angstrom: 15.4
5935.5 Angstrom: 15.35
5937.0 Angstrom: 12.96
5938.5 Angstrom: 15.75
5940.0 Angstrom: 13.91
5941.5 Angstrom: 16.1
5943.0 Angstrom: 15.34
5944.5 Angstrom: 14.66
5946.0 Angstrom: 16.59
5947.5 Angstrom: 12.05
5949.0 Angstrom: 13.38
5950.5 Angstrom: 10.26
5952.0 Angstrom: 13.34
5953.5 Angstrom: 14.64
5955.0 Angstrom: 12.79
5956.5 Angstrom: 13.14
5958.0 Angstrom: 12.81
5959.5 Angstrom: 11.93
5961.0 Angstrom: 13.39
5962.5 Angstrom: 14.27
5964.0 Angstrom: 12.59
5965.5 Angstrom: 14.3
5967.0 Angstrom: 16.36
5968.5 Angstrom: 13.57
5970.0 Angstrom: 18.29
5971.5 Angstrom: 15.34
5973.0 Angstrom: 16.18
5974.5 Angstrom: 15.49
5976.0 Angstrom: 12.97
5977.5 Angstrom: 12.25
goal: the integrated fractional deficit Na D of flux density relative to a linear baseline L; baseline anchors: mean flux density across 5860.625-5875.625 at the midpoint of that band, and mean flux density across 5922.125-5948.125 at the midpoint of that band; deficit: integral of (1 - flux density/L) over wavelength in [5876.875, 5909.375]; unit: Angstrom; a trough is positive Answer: 2.5 Angstrom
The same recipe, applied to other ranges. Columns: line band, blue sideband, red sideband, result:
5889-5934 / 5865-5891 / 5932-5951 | 1.3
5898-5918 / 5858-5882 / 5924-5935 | 0.8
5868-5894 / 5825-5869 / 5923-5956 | 1.3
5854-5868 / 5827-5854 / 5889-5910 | 0.3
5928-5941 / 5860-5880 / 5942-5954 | -0.8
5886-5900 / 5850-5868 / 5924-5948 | 2.3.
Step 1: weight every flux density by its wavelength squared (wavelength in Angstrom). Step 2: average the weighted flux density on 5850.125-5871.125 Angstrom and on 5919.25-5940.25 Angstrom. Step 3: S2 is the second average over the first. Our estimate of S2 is 1.08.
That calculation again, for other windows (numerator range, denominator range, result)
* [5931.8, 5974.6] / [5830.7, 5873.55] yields 1.05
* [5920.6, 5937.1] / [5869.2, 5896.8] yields 1.12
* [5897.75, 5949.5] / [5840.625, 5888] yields 1.04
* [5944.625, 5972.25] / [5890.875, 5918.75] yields 1.05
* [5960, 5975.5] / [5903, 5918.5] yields 1.07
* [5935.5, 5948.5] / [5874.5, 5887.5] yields 1.07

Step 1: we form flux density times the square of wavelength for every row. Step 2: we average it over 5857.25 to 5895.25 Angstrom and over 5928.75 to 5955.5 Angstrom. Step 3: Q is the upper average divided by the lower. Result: 1.08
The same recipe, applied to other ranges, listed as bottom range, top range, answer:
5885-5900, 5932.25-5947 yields 1.29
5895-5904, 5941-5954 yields 1.16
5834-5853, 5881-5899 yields 0.87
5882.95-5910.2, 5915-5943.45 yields 1.13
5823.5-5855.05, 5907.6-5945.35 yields 1.05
